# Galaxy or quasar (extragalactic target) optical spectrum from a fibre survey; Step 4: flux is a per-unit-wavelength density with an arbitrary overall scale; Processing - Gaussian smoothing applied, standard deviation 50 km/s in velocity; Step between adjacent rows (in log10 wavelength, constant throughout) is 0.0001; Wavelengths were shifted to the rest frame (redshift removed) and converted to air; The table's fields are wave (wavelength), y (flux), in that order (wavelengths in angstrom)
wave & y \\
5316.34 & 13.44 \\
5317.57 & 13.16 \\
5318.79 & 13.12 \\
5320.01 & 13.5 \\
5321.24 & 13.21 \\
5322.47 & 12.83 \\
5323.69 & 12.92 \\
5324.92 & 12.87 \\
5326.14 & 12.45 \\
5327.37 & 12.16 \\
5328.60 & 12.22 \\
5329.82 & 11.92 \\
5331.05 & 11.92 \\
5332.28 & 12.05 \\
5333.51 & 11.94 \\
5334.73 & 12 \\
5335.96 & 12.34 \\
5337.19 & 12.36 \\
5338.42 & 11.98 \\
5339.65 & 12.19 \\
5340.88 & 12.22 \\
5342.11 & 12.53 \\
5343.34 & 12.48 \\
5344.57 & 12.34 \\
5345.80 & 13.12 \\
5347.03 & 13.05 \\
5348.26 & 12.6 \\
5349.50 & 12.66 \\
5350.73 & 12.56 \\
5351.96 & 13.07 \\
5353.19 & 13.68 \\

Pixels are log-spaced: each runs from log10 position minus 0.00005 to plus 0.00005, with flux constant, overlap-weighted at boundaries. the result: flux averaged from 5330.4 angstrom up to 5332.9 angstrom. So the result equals 12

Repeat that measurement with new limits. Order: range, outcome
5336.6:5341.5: 12.2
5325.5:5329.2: 12.3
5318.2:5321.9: 13.3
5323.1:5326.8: 12.7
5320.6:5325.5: 12.9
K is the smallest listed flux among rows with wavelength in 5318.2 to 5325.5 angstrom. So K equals 12.83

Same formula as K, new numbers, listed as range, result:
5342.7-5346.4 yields 12.34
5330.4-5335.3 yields 11.92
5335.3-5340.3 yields 11.98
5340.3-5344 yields 12.22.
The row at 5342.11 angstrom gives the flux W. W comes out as 12.53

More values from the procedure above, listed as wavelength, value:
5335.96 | 12.34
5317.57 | 13.16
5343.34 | 12.48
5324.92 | 12.87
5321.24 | 13.21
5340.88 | 12.22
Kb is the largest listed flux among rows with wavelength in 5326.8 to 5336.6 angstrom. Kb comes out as 12.34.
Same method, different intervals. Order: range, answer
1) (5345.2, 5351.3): 13.12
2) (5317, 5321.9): 13.5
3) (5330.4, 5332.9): 12.05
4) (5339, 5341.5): 12.22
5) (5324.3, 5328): 12.87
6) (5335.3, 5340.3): 12.36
